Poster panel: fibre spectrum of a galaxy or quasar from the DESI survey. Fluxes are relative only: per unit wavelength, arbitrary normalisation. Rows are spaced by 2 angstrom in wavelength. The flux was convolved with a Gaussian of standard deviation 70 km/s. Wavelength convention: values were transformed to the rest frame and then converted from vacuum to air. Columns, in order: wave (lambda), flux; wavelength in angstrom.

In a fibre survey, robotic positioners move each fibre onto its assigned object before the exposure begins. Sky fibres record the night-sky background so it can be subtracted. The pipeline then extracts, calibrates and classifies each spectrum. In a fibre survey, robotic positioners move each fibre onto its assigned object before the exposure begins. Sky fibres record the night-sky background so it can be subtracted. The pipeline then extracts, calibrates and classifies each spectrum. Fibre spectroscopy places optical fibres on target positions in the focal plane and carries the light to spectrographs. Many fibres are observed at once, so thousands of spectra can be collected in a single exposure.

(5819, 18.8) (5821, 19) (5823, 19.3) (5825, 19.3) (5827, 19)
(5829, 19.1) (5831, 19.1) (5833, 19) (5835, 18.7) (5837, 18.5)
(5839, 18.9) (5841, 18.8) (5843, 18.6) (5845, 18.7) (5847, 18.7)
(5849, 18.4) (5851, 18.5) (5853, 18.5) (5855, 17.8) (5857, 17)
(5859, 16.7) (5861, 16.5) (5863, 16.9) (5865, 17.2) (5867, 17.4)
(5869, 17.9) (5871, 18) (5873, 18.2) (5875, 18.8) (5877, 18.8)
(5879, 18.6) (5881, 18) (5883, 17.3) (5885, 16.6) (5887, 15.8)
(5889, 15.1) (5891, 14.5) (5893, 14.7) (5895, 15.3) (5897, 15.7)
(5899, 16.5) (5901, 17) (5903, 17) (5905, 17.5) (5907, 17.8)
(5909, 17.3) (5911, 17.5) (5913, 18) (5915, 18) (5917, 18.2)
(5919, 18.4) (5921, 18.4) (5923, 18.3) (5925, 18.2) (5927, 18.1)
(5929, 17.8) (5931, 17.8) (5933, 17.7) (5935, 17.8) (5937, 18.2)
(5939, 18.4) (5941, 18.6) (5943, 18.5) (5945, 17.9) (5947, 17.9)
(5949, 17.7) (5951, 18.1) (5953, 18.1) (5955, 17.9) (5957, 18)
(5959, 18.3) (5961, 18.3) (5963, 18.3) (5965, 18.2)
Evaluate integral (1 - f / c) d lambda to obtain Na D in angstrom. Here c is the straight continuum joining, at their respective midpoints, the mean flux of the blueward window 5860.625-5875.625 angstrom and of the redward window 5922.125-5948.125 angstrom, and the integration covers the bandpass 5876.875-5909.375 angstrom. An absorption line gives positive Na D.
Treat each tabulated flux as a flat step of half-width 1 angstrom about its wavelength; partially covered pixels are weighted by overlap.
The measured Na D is 2.2 angstrom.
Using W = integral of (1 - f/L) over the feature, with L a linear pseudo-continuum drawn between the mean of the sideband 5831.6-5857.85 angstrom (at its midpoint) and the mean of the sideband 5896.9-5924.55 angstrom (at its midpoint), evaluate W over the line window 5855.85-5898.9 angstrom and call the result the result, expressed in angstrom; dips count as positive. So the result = 2.77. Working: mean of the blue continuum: 18.5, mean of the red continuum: 17.6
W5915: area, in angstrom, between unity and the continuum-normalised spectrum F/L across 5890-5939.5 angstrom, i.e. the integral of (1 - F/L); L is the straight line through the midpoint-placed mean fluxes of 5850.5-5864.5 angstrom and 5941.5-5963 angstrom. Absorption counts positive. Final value 1.3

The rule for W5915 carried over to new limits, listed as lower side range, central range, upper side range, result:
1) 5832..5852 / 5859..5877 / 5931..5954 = 0.9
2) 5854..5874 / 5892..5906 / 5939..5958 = 1.1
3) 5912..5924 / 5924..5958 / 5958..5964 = 0.4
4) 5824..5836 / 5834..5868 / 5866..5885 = 1.1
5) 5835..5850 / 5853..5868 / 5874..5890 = 0.8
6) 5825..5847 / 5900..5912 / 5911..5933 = 0.6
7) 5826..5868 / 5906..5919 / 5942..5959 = 0.2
